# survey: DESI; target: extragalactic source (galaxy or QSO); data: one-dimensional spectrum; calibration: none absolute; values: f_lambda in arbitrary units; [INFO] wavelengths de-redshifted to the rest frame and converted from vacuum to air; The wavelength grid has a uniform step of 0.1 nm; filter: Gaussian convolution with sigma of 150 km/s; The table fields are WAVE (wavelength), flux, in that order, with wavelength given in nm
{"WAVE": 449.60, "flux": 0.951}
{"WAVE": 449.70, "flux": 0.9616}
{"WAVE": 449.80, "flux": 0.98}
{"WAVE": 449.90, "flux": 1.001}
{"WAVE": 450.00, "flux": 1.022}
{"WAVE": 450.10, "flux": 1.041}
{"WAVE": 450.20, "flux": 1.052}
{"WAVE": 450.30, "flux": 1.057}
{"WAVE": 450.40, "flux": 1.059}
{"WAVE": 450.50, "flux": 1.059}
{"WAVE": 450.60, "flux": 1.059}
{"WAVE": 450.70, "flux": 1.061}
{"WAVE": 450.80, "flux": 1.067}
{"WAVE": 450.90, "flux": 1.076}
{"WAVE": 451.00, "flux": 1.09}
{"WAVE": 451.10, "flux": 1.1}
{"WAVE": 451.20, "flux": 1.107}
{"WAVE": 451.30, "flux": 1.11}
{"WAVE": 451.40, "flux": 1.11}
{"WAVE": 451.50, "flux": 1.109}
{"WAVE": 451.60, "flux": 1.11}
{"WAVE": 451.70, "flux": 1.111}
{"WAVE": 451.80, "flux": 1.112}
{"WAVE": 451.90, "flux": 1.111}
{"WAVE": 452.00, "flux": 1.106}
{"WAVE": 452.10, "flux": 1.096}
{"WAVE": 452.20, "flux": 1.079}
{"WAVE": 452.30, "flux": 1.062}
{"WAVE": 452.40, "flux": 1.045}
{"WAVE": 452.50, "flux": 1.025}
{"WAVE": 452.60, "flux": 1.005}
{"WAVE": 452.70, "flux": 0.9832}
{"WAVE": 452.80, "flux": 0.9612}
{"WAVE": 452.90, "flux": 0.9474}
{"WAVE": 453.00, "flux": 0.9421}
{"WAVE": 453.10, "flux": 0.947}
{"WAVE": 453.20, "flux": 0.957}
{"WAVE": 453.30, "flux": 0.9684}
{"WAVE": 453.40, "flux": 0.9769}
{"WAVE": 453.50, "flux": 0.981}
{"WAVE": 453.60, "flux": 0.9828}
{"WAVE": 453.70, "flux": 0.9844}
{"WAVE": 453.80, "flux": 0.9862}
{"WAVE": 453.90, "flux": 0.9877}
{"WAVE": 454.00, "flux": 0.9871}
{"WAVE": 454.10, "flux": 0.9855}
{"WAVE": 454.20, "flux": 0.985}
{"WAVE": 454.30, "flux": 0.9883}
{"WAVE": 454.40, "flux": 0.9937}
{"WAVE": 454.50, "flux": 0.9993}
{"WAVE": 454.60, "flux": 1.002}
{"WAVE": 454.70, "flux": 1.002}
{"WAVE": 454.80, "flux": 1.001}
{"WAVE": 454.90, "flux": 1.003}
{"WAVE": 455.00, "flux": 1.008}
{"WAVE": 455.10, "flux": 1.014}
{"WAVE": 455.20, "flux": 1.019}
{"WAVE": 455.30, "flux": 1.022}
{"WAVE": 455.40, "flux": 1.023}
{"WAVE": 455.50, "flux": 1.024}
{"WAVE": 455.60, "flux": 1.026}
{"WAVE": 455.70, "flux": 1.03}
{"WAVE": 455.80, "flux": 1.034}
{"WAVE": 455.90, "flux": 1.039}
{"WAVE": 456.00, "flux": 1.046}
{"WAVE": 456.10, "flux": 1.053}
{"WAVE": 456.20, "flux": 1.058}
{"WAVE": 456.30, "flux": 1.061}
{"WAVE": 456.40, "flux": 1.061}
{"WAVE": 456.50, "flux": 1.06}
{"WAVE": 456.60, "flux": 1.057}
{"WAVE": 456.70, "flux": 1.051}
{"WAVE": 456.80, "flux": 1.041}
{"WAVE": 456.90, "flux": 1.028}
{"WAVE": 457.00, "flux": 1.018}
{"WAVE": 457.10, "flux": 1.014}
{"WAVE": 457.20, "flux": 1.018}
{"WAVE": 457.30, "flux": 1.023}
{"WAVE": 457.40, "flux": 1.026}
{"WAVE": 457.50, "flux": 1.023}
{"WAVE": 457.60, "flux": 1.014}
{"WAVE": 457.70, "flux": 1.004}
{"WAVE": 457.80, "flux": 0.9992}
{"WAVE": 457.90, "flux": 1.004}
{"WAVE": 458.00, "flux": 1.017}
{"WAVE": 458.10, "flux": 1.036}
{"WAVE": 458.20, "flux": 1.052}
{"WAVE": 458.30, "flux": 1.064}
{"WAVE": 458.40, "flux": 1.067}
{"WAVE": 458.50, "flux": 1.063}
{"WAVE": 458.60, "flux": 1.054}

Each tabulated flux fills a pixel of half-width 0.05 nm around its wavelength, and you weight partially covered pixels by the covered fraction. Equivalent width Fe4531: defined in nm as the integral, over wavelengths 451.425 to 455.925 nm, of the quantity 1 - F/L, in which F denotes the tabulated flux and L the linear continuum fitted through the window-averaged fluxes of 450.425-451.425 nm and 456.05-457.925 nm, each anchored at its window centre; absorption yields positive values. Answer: 0.18 nm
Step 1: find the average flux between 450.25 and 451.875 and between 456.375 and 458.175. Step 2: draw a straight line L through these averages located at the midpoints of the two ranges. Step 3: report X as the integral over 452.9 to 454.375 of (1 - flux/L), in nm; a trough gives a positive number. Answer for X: 0.12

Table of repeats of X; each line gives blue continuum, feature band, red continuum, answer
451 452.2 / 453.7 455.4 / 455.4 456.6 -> 0.104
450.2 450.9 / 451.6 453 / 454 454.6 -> -0.026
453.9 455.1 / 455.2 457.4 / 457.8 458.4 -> -0.047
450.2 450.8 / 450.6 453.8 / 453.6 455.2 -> -0.032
